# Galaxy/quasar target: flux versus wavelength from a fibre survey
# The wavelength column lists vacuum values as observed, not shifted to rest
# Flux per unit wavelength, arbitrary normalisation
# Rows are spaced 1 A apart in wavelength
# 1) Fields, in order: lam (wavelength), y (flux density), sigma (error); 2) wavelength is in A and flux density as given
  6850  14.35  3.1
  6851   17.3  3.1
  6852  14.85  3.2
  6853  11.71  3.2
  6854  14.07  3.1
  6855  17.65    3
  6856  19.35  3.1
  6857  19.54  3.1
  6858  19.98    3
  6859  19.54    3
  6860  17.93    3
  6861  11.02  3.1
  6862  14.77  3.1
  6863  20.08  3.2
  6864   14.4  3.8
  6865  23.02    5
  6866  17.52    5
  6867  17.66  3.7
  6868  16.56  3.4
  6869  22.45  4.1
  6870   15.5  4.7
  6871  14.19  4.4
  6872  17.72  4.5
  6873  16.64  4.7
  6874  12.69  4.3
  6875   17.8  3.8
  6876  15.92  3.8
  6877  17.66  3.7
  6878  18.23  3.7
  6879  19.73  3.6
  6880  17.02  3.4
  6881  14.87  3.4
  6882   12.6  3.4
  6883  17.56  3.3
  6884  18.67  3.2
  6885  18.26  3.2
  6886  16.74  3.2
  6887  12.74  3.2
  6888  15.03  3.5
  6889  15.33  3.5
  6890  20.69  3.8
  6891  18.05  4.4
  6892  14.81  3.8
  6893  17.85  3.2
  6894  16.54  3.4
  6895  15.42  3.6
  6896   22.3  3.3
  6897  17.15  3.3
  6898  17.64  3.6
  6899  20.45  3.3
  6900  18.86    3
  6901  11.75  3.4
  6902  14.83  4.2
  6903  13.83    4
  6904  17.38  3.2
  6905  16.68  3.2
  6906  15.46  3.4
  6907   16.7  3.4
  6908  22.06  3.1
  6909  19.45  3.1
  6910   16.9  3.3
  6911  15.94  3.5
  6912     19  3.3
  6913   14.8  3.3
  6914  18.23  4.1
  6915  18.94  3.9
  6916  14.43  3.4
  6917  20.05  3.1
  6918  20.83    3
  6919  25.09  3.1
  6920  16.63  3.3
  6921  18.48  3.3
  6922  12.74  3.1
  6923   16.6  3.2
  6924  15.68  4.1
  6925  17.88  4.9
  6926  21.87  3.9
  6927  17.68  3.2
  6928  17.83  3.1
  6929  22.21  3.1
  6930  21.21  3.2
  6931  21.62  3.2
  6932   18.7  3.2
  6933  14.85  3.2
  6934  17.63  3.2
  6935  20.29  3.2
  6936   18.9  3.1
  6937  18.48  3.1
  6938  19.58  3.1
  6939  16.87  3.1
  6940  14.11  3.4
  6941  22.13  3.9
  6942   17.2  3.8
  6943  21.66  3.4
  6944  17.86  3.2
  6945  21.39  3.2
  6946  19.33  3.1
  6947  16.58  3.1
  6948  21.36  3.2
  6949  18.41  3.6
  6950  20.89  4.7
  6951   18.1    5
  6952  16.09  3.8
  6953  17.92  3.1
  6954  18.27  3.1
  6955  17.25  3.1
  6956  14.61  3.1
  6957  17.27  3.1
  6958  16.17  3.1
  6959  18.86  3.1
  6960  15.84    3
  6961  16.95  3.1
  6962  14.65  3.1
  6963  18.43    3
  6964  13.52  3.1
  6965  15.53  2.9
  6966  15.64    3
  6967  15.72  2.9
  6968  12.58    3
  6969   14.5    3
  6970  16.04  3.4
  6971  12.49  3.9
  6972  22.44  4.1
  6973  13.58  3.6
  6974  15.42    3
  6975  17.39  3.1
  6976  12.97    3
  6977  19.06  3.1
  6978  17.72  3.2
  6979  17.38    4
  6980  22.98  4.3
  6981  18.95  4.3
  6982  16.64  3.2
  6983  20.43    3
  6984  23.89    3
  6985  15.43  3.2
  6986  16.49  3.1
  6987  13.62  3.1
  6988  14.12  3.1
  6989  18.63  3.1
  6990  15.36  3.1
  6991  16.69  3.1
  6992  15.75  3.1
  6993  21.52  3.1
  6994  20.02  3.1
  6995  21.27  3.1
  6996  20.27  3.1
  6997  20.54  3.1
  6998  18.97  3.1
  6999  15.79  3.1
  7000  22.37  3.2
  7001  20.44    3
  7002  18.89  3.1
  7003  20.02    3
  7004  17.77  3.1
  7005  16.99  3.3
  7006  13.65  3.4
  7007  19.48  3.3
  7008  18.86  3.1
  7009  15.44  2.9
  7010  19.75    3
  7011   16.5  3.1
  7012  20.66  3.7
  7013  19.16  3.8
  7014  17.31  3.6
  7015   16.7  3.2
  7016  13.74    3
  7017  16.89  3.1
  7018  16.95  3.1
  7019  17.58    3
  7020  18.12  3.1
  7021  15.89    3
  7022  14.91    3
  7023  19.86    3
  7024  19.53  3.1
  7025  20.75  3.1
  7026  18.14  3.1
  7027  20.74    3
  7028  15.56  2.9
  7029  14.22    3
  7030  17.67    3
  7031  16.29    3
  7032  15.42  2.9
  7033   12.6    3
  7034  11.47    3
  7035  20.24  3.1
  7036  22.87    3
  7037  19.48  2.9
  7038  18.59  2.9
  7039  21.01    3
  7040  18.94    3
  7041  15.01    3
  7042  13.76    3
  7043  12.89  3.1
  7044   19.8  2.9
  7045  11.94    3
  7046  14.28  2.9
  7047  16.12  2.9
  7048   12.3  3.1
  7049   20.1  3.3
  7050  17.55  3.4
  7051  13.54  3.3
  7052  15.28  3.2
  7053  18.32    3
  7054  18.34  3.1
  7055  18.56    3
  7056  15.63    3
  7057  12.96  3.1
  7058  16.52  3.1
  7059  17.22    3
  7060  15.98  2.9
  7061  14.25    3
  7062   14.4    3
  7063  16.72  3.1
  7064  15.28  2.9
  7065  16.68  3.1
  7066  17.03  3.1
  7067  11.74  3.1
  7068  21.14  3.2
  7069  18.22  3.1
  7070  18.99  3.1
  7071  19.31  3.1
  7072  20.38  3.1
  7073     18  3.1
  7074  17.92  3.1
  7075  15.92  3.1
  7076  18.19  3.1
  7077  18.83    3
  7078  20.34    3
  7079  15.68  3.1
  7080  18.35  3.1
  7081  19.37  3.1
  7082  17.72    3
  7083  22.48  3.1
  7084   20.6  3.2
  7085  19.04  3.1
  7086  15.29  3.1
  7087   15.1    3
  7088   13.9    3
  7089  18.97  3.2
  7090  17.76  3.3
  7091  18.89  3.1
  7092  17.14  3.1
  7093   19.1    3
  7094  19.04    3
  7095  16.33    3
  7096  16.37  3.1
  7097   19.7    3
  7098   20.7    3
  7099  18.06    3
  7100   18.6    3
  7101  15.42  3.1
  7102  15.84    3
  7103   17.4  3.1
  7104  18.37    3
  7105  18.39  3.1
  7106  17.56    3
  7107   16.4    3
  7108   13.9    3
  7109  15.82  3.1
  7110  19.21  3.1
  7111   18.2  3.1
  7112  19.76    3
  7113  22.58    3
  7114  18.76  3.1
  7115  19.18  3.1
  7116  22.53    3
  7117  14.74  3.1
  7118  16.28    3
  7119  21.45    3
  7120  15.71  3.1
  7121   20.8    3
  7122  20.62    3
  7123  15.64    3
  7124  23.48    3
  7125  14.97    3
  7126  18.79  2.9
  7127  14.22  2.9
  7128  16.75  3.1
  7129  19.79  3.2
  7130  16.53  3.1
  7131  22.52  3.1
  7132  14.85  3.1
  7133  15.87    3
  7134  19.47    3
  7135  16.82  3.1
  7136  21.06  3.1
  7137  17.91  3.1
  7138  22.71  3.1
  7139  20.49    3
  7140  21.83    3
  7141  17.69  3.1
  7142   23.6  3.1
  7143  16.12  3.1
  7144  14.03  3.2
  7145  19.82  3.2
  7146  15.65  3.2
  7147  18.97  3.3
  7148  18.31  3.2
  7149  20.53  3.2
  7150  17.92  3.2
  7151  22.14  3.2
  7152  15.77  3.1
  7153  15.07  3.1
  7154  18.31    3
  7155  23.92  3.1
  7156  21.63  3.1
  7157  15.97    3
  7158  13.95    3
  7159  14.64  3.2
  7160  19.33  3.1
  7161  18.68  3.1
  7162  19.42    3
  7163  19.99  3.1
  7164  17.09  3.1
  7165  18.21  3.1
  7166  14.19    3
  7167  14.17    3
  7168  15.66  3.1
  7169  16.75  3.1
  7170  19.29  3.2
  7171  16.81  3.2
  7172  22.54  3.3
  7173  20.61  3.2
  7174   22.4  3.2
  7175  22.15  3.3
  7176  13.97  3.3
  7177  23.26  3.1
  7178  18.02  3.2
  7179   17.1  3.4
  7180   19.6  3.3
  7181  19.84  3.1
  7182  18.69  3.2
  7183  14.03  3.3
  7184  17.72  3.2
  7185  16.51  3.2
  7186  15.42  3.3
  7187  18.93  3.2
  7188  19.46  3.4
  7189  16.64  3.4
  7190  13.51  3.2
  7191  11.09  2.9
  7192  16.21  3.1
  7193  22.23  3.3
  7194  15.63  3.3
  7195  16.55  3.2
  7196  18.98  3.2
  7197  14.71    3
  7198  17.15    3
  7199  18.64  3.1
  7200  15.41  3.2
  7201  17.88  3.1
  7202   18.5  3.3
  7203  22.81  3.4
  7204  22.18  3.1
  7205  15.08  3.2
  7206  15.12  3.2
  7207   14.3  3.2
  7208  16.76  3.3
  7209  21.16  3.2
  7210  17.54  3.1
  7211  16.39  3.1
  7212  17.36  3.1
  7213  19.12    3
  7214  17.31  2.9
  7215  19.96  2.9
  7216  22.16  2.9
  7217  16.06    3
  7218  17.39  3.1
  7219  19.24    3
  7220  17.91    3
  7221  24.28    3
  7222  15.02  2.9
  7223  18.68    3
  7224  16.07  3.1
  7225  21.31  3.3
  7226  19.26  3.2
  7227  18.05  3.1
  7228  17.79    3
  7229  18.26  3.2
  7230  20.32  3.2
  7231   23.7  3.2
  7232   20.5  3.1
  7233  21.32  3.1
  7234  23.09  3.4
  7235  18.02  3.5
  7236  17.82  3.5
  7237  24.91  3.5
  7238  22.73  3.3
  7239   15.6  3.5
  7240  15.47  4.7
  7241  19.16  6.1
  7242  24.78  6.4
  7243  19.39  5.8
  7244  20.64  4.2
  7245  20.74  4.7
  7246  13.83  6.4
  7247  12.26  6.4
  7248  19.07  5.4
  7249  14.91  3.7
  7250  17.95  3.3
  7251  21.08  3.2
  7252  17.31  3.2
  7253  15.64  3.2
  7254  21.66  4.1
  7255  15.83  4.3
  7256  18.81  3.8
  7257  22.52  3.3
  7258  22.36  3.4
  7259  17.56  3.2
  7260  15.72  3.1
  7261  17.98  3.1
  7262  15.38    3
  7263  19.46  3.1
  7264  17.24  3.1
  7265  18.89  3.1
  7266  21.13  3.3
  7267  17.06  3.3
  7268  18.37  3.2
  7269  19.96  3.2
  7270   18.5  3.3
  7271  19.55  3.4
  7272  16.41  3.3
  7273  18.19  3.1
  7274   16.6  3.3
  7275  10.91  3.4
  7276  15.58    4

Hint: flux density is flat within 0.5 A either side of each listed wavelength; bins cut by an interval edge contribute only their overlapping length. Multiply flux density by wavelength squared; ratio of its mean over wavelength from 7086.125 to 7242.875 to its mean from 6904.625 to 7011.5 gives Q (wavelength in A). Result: 1.1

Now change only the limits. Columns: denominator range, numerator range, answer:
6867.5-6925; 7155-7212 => 1.12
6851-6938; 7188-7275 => 1.16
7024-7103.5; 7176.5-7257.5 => 1.11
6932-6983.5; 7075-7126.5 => 1.08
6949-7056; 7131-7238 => 1.12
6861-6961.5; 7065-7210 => 1.09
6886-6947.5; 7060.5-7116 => 1.05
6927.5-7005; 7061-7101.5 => 1.03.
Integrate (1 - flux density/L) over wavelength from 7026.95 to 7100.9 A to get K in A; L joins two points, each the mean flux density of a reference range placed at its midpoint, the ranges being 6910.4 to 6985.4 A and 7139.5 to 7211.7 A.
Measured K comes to 2.9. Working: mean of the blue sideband 17.8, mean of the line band 17.2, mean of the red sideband 17.9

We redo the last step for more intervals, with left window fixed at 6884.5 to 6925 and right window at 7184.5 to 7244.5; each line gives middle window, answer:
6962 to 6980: 1.5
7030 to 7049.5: 1.4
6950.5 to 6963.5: 0.4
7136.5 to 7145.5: -0.6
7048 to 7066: 1.6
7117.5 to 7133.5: 0.1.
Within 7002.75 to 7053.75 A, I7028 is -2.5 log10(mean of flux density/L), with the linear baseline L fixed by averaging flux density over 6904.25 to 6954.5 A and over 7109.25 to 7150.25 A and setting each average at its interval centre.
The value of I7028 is 0.09 mag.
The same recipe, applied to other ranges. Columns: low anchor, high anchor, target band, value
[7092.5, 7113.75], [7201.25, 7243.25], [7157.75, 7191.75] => 0.06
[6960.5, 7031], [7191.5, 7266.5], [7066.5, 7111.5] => 0.00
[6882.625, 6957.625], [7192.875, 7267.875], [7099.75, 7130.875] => 0.02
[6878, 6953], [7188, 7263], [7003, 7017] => 0.03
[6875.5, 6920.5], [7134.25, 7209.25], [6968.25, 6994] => 0.02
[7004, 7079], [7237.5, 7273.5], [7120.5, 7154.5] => -0.05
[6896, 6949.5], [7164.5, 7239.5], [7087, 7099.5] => 0.02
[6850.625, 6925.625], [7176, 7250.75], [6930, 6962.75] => -0.05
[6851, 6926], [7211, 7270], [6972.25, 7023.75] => -0.01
